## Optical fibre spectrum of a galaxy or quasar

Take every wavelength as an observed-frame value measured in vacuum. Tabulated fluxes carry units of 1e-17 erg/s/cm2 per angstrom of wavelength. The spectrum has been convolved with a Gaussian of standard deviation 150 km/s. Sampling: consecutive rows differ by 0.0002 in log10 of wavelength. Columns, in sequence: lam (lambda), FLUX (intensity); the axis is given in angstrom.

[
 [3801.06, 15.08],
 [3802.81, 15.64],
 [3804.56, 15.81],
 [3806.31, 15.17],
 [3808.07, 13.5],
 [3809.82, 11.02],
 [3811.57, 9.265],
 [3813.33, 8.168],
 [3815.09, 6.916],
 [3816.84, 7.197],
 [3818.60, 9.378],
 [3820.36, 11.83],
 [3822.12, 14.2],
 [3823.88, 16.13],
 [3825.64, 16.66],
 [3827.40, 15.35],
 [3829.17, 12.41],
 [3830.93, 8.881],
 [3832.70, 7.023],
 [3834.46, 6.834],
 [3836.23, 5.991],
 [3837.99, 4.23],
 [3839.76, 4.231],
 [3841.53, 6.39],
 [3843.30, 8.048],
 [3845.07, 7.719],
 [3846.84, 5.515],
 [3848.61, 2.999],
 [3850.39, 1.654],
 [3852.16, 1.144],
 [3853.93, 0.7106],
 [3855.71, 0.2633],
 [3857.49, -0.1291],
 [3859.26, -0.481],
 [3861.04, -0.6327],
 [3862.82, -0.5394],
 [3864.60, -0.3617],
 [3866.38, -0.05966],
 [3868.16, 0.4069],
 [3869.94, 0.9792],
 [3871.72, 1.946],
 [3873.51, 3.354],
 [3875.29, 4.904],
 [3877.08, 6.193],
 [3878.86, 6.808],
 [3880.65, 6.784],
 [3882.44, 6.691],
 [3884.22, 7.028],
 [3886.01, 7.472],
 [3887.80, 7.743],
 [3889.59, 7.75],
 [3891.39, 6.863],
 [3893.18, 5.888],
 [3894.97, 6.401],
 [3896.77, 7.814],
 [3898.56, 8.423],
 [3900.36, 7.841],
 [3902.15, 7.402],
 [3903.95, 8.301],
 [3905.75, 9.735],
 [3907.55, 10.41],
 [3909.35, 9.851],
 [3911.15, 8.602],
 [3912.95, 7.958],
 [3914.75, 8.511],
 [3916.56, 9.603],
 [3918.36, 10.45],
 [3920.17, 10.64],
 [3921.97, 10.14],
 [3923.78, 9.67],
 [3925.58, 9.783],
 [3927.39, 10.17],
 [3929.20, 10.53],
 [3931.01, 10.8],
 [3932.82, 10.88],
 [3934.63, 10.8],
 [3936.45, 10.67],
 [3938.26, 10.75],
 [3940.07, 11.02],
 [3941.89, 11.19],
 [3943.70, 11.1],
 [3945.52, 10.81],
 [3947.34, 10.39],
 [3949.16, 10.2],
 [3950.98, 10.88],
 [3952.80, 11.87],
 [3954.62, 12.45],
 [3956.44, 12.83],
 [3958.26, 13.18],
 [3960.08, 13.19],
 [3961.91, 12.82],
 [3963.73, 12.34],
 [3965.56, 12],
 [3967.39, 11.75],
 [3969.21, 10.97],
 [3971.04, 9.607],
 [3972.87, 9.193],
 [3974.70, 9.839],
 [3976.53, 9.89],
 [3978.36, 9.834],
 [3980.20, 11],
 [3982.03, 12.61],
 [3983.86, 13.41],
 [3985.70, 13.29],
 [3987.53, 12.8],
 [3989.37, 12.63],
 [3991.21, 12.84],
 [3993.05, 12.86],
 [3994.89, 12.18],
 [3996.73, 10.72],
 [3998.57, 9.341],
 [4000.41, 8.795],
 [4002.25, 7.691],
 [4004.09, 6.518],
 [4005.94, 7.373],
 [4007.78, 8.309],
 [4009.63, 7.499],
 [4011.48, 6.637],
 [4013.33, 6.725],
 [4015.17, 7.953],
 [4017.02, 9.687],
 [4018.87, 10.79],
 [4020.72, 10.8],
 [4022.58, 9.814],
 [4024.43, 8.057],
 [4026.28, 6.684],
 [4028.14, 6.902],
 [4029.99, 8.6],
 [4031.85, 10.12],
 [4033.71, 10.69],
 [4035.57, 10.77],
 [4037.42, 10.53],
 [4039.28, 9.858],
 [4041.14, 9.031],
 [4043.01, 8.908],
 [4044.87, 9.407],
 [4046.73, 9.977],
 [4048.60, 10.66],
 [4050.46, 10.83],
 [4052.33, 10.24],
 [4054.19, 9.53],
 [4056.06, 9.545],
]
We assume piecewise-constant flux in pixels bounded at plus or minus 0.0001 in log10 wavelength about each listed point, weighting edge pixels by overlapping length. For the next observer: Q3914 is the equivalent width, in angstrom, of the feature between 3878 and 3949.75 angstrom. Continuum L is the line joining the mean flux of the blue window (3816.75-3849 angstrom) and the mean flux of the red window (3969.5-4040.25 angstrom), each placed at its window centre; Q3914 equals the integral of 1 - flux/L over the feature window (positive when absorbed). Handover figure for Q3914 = 2.8 angstrom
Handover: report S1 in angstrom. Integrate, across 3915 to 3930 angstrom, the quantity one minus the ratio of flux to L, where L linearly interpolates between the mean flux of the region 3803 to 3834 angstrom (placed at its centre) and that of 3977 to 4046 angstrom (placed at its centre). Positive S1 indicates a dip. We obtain 0.9 angstrom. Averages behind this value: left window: 11.7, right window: 9.77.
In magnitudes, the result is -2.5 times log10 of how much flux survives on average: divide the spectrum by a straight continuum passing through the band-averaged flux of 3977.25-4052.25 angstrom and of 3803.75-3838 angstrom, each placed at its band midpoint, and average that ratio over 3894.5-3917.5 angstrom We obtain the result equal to 0.216 mag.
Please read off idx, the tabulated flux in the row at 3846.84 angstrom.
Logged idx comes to 5.515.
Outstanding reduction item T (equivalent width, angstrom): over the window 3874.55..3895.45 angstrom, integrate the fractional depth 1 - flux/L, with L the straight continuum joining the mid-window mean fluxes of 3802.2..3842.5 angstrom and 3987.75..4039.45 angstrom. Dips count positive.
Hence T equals 7.0 angstrom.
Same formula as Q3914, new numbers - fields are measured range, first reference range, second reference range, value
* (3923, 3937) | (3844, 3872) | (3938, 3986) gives -3.5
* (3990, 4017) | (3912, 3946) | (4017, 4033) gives 0.9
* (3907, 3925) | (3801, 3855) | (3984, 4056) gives -0.4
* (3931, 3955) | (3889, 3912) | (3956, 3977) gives -1.6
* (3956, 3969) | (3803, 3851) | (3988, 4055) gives -4.2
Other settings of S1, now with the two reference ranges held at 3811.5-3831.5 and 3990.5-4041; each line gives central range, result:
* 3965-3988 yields -3.7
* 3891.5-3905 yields 4.0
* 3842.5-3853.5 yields 6.8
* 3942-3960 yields -3.0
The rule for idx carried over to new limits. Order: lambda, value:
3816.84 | 7.197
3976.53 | 9.89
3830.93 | 8.881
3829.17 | 12.41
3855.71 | 0.2633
